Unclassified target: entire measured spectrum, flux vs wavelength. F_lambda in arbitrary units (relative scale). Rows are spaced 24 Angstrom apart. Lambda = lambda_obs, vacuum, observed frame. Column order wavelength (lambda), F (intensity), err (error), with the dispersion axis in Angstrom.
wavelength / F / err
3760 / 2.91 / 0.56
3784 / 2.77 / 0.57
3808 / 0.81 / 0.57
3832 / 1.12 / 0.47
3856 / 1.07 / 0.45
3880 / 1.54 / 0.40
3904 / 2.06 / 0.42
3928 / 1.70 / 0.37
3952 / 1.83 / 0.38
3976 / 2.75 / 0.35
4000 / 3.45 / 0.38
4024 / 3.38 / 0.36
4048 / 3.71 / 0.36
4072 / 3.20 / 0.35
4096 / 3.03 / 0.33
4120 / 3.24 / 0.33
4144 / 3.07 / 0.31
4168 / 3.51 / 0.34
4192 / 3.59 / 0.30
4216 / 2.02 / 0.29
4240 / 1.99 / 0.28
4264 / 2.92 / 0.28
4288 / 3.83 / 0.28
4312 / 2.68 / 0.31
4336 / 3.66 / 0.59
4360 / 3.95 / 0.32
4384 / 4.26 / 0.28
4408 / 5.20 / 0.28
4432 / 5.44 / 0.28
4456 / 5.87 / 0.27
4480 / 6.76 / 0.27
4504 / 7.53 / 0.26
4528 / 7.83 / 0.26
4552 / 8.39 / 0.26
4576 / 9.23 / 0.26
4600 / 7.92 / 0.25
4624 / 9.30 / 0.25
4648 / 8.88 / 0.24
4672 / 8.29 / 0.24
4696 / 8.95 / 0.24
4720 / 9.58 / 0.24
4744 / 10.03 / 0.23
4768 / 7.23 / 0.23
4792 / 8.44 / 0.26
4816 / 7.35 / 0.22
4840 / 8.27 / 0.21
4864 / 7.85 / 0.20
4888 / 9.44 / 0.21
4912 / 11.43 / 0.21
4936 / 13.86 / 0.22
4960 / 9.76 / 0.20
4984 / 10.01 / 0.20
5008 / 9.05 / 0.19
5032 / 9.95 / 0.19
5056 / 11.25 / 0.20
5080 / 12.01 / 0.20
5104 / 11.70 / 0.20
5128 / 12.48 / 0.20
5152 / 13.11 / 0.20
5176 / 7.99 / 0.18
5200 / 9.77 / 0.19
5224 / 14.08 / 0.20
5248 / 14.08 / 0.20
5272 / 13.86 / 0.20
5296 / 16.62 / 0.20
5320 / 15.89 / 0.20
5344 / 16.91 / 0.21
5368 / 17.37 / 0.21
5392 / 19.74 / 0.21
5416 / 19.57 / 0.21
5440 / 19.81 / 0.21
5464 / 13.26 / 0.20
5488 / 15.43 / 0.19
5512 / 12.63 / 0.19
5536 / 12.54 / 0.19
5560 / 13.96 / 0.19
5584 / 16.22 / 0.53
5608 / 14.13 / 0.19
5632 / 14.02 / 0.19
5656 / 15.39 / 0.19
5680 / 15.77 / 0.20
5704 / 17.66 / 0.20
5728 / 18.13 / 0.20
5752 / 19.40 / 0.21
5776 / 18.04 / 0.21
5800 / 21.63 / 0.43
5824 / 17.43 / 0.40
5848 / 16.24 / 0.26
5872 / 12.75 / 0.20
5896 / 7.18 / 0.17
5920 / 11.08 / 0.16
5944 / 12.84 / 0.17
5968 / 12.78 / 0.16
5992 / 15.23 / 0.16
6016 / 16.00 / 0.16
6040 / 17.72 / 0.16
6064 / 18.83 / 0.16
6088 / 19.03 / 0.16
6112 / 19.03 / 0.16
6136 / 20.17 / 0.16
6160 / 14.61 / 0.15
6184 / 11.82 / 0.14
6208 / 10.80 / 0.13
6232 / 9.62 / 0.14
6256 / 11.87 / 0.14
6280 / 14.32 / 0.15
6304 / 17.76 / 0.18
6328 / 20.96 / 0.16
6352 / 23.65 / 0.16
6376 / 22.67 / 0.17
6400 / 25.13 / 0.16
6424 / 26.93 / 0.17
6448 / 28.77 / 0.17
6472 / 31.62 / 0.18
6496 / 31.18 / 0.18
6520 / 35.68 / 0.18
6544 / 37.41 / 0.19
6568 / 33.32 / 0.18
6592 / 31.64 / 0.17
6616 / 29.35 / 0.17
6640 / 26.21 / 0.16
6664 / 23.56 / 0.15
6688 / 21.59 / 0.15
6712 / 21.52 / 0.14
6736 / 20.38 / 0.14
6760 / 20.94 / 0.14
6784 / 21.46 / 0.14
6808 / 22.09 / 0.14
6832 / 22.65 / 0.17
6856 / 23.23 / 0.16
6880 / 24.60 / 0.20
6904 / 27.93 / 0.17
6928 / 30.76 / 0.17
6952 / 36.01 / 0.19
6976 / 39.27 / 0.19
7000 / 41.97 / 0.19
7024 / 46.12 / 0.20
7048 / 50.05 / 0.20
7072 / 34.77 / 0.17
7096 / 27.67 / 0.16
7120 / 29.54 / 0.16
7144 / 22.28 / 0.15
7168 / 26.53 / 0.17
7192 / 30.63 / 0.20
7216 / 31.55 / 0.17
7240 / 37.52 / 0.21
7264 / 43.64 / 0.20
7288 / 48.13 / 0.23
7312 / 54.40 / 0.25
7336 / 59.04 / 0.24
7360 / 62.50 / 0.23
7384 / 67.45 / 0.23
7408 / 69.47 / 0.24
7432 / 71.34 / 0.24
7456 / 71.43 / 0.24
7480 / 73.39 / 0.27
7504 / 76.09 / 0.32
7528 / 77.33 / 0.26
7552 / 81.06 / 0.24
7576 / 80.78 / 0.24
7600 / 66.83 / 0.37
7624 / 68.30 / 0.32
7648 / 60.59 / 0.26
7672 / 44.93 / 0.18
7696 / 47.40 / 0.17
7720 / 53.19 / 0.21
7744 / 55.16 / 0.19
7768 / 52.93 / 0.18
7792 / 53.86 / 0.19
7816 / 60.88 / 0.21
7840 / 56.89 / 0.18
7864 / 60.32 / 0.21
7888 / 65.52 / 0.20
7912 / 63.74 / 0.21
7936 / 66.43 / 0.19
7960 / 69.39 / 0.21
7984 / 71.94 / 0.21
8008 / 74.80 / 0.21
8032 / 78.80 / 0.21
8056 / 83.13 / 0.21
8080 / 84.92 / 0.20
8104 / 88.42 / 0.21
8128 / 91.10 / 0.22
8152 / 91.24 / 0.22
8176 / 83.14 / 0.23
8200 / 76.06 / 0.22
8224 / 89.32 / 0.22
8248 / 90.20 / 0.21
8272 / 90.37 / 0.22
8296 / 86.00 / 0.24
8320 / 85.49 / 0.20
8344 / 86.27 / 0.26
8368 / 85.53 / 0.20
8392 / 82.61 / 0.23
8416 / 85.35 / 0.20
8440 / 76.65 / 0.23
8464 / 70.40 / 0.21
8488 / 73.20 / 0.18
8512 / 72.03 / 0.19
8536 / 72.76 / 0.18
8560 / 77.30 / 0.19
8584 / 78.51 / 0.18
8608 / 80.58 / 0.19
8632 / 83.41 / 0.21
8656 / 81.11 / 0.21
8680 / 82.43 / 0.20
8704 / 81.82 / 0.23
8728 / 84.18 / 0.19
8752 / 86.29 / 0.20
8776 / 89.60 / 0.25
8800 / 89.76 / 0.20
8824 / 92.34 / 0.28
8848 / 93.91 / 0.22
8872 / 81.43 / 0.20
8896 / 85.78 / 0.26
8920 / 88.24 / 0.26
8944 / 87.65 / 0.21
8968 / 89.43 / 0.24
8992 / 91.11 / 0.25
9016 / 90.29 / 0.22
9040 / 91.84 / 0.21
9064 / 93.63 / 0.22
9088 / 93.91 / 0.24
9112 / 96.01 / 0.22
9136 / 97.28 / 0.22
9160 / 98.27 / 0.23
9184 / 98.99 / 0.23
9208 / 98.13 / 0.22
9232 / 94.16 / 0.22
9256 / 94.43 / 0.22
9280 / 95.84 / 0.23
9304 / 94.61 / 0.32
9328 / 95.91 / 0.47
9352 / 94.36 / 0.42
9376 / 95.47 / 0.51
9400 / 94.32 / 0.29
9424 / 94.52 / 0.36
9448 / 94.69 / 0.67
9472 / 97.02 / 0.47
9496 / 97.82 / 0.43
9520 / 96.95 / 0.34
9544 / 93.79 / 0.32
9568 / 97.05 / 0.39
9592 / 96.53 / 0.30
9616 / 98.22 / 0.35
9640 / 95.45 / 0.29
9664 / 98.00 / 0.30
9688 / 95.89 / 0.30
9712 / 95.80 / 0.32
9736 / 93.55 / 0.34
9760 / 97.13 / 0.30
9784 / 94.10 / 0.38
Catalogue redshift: 0.000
